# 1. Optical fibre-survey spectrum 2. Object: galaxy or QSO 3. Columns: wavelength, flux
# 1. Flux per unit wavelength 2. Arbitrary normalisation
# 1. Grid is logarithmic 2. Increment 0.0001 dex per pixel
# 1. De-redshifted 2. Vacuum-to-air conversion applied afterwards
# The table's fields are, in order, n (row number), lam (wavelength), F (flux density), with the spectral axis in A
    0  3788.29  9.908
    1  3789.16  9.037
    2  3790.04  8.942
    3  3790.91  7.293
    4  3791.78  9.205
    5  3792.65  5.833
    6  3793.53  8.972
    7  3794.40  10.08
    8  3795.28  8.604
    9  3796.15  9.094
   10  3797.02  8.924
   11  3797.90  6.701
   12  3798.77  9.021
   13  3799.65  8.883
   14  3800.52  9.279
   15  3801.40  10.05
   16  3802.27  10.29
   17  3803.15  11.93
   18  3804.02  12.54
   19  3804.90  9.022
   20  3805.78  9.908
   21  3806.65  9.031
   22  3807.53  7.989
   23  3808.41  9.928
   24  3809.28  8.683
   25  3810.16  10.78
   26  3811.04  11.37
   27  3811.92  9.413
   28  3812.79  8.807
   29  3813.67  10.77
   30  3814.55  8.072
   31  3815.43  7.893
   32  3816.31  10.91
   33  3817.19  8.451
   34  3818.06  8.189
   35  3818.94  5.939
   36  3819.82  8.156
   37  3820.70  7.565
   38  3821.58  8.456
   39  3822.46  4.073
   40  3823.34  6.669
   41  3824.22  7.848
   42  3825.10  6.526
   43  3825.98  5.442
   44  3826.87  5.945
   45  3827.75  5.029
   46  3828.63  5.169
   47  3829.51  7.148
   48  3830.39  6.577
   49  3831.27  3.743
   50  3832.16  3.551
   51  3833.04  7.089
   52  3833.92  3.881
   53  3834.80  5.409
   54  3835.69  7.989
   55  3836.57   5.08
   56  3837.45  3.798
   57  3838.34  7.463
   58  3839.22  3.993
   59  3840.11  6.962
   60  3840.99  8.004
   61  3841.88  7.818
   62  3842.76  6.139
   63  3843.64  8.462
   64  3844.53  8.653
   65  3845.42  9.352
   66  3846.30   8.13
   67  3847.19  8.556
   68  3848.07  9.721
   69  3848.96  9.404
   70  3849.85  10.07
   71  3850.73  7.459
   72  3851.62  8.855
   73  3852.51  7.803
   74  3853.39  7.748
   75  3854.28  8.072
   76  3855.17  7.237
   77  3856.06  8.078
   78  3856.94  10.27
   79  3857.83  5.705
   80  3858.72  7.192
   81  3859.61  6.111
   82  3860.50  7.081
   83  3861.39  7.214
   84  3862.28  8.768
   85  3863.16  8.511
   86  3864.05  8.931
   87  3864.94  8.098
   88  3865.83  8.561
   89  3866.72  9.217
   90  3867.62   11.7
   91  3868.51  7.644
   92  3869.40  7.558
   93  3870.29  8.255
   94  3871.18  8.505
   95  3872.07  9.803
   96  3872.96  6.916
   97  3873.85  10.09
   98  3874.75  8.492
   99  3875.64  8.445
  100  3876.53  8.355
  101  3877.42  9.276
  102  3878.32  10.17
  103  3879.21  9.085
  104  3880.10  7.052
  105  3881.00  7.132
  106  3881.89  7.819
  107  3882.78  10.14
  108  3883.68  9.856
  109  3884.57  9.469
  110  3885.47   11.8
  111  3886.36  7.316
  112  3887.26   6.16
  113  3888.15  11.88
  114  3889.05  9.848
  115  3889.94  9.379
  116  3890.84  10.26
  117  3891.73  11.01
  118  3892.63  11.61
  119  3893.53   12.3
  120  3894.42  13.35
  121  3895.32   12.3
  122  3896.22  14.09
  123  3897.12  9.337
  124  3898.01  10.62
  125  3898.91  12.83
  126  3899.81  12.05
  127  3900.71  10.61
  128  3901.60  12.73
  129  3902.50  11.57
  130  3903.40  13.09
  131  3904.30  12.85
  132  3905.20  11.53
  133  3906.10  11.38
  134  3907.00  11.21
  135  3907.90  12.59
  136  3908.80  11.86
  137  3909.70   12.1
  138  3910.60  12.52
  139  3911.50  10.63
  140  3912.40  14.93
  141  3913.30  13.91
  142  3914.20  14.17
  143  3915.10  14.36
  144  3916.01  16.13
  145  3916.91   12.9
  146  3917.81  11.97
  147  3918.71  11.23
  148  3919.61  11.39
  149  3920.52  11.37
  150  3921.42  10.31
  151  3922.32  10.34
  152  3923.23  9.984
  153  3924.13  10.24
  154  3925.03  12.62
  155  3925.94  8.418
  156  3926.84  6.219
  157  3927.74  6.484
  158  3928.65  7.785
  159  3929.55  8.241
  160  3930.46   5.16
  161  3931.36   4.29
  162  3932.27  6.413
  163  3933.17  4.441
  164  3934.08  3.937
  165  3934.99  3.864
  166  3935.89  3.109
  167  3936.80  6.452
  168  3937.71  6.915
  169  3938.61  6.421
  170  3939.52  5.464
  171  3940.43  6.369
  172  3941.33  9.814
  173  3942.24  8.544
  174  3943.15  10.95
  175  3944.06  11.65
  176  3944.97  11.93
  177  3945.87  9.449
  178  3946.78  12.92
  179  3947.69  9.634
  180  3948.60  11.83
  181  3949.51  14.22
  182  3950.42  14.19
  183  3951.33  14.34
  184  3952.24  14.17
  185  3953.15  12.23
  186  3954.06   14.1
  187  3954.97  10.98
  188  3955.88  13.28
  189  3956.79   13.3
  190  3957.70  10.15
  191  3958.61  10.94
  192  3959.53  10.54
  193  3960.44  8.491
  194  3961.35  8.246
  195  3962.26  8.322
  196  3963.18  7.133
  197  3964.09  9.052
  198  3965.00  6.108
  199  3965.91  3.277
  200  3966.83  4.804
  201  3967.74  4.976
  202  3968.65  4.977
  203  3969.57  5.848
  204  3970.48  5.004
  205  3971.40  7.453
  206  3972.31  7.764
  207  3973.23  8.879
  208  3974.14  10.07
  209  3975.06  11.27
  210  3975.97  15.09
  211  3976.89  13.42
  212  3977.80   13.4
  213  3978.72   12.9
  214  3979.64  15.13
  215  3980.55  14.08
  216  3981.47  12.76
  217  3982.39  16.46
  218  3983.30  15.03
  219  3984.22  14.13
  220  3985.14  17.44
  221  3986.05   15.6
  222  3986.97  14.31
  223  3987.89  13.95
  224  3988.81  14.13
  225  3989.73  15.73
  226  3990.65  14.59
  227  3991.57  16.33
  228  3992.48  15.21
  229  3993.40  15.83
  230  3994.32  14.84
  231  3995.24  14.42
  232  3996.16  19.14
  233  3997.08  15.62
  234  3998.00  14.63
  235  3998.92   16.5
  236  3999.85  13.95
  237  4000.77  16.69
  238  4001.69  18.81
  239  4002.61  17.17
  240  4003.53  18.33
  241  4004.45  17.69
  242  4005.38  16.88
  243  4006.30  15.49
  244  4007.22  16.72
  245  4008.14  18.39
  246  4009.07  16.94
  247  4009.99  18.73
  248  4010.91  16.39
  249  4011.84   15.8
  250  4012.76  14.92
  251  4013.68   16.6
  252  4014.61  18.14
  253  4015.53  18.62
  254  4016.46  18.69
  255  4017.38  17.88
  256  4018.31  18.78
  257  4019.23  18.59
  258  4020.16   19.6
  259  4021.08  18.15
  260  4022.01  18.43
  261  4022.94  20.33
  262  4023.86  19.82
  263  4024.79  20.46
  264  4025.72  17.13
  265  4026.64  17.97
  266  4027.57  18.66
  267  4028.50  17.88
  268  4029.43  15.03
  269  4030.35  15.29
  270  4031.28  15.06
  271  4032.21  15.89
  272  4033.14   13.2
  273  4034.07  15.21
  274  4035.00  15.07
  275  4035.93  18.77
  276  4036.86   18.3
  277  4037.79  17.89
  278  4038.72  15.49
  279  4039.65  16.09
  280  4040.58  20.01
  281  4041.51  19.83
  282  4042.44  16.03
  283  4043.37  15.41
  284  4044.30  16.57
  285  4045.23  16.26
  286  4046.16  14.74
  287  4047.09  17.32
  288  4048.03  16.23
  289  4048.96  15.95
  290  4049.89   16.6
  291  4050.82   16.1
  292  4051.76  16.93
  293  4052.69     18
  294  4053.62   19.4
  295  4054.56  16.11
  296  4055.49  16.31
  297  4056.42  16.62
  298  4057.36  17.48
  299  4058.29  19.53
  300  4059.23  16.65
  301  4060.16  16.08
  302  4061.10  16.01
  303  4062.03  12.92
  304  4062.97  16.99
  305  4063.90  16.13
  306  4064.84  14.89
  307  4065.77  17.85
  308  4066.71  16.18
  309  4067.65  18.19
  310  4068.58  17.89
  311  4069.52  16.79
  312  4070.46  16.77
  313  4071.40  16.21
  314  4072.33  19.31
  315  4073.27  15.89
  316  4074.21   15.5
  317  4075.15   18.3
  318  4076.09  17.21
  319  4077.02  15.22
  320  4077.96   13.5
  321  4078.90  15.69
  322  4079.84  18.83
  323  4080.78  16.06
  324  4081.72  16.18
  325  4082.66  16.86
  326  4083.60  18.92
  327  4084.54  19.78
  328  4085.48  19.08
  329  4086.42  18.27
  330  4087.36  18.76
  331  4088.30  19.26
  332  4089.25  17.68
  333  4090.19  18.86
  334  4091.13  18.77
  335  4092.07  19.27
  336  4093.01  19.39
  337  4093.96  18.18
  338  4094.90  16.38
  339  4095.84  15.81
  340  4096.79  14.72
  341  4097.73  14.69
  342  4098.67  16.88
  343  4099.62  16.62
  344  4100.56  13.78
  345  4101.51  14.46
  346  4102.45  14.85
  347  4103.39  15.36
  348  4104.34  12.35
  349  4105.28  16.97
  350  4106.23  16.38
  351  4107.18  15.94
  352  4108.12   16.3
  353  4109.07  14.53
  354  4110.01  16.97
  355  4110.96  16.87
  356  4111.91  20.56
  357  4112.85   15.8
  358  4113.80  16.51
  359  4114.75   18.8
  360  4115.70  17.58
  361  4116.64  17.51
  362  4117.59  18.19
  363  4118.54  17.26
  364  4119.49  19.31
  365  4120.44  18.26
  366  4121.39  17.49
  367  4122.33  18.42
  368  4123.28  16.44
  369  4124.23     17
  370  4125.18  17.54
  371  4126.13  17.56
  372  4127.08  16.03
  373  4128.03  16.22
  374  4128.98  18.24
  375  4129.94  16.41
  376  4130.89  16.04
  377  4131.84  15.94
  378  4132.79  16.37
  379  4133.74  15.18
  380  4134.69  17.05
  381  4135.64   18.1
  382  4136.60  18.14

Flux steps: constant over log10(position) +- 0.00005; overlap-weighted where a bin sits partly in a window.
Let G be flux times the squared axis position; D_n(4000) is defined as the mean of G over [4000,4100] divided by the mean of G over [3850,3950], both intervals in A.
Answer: 1.93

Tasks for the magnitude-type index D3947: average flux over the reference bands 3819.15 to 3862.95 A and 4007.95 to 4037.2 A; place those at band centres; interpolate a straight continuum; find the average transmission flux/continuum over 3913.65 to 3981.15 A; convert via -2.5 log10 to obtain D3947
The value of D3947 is 0.329 mag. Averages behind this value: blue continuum 7.05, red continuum 17.4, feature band 9.63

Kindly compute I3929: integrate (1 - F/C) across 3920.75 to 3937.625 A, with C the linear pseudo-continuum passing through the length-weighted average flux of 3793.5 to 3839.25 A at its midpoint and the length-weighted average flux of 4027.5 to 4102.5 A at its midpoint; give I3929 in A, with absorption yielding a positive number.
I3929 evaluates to 6.7 A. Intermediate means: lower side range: 7.87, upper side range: 16.8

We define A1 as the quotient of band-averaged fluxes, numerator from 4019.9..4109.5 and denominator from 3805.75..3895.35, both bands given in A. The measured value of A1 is 2.1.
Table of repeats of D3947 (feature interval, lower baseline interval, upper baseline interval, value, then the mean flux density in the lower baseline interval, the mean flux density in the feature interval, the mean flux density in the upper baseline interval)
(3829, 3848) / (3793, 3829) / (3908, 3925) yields 0.40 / 8.54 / 6.62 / 12.3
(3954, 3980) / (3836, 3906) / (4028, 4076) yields 0.36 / 9.08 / 9.39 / 16.7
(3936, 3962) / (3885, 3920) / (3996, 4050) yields 0.30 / 11.8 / 10.5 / 17.1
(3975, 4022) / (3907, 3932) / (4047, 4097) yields -0.15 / 10.8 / 16.1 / 17.1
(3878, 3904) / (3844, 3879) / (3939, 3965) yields -0.15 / 8.46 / 10.5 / 10.7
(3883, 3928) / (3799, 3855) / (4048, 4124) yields -0.07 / 7.87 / 11.4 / 16.9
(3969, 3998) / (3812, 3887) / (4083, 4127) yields -0.05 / 7.78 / 13.4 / 17.2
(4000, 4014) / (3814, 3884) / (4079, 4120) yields -0.24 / 7.66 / 17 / 17.1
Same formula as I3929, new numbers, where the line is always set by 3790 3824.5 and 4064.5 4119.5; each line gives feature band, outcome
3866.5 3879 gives 2.13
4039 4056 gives -1.29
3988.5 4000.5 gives -1.12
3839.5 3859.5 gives 3.87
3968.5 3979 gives 2.97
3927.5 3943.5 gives 7.89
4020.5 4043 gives -3.12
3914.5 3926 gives 0.26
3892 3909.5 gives -0.74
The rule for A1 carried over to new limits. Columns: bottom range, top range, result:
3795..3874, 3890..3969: 1.27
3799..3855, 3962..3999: 1.53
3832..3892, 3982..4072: 2.05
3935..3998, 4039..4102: 1.51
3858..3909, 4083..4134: 1.74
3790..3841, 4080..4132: 2.18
